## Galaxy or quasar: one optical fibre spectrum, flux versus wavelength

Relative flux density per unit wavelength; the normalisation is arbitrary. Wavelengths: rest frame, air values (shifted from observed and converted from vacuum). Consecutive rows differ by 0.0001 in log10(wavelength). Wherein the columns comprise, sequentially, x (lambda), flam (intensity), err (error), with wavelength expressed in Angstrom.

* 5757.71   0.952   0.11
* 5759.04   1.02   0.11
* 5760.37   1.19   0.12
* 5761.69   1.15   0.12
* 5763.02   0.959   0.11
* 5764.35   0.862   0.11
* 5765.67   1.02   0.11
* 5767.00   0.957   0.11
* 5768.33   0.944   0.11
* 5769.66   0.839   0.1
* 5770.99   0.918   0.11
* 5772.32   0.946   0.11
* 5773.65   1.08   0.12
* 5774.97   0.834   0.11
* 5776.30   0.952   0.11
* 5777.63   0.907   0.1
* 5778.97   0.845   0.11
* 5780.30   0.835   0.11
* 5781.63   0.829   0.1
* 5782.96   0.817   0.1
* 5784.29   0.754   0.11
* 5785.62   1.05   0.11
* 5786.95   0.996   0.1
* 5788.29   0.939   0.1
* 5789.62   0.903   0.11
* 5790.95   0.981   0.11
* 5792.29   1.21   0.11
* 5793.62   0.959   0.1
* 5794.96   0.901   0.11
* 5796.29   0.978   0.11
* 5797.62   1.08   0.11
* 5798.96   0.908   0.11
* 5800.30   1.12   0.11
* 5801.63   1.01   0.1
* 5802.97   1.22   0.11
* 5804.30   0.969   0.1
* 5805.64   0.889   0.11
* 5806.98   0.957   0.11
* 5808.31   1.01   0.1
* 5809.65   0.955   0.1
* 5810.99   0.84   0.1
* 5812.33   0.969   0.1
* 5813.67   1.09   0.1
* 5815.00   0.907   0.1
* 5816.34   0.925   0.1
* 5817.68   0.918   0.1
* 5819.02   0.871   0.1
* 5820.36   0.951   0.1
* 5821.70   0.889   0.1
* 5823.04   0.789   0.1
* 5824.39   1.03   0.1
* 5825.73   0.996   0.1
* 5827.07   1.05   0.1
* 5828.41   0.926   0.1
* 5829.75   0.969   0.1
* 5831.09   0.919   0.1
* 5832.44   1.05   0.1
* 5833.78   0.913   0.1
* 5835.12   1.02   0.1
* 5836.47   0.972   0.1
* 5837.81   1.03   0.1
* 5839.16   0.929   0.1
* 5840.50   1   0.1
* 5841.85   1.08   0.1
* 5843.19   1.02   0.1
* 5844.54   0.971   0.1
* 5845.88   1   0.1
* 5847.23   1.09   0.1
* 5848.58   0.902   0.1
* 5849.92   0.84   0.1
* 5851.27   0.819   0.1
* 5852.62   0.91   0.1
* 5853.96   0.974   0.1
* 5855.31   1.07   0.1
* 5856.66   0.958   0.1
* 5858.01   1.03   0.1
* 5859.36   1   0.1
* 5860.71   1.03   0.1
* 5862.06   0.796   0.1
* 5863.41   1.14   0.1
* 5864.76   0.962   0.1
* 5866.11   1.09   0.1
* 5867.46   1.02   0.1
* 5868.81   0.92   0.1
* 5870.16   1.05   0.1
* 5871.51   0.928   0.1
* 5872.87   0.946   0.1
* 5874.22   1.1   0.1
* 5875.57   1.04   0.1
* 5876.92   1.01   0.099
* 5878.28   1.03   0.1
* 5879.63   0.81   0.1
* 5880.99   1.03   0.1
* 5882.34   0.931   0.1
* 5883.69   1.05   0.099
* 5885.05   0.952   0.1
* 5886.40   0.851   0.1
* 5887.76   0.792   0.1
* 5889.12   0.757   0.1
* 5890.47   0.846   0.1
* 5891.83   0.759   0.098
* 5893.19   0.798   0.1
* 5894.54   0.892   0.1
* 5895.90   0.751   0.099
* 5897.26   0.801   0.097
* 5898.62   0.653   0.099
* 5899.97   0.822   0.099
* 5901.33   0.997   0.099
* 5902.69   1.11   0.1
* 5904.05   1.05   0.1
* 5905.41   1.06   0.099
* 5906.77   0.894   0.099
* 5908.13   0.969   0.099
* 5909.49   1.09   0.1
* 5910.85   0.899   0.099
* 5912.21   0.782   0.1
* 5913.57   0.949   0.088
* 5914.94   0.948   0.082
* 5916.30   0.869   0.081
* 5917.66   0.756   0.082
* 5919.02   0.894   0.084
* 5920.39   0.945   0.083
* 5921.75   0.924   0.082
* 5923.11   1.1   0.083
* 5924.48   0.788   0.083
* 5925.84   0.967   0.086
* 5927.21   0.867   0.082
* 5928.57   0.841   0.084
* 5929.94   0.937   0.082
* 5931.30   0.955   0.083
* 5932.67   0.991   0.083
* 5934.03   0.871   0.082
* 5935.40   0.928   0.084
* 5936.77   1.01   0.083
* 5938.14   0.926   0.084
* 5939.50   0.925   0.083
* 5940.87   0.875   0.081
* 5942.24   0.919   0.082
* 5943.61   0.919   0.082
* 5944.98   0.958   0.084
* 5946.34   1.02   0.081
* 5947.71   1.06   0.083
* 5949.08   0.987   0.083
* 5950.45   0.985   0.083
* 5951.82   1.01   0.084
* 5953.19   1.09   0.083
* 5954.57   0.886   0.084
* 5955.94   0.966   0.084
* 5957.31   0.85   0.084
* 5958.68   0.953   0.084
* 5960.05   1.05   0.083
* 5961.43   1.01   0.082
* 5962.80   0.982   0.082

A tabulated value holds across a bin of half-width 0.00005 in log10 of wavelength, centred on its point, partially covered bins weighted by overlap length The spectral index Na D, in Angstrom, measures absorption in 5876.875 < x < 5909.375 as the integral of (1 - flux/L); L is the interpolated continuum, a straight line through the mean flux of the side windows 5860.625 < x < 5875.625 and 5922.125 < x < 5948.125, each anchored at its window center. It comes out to 2.5 Angstrom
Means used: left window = 0.999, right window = 0.939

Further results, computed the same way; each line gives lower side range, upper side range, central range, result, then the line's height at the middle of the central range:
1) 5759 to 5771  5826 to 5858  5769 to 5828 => 1.93 Angstrom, 0.982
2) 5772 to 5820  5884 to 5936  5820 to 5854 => -1.06 Angstrom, 0.934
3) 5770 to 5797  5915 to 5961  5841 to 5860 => -0.83 Angstrom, 0.935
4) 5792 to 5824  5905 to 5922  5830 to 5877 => -1.92 Angstrom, 0.948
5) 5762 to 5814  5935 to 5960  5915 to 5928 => 0.79 Angstrom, 0.961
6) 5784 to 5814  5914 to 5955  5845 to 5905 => 1.32 Angstrom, 0.96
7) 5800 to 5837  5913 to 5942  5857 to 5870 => -0.73 Angstrom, 0.947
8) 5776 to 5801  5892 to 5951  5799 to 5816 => -0.87 Angstrom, 0.942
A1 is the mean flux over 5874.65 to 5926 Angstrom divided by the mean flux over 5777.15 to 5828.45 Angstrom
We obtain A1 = 0.95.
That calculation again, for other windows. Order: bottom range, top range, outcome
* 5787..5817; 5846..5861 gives 0.98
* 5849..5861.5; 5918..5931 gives 0.96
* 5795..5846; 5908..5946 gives 0.94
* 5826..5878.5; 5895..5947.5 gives 0.93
